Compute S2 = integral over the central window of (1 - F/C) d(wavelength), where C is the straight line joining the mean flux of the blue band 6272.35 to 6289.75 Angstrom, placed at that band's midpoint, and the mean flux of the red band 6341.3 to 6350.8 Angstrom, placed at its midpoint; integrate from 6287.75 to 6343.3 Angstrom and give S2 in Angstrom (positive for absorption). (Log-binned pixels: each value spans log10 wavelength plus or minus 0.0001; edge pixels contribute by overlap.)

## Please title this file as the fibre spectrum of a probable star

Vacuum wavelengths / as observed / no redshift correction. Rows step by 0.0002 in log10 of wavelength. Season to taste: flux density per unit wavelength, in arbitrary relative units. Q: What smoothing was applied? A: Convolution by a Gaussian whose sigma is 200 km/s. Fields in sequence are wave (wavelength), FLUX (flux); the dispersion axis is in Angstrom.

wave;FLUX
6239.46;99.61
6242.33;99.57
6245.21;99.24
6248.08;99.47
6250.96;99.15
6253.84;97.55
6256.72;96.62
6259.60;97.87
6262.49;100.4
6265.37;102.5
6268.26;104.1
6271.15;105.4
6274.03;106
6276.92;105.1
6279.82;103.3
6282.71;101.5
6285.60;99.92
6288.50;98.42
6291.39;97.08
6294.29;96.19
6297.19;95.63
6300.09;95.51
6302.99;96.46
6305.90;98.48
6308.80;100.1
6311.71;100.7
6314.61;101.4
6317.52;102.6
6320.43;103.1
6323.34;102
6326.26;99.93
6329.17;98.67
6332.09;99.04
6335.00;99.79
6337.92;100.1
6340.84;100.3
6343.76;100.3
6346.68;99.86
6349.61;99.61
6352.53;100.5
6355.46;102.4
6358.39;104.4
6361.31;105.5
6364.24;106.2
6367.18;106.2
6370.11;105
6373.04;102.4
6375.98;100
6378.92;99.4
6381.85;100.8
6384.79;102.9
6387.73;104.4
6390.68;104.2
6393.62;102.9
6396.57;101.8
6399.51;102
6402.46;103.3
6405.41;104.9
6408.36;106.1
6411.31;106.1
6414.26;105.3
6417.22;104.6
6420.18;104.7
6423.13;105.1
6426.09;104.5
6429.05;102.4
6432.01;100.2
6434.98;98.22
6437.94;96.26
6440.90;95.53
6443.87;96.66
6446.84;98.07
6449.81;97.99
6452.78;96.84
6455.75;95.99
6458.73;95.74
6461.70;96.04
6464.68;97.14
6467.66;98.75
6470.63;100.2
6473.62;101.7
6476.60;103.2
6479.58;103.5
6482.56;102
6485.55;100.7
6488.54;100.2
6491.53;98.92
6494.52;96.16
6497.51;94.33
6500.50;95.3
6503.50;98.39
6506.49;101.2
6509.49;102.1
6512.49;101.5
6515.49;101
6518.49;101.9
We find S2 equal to 1.0 Angstrom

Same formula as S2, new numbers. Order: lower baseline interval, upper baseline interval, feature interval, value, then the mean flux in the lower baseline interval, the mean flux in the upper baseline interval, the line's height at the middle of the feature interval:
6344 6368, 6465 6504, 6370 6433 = -1.04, 103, 99.4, 102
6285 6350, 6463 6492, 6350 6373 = -0.99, 99.3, 101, 99.7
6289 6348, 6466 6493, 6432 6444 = 0.41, 99.4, 101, 101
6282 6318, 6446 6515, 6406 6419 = -0.87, 98.6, 99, 98.9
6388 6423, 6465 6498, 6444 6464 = 0.94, 104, 100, 102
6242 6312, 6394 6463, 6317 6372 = -0.87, 99.8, 101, 100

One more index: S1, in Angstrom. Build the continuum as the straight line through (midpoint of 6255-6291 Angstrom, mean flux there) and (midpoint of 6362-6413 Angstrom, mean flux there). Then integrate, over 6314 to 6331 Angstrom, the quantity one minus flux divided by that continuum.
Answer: 0.2 Angstrom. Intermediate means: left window 102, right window 103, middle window 101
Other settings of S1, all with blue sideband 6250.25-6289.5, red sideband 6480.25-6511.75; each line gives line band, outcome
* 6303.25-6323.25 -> 0.0 Angstrom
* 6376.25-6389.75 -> -0.2 Angstrom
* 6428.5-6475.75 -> 0.7 Angstrom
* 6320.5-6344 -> 0.1 Angstrom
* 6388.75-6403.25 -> -0.4 Angstrom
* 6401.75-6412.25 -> -0.5 Angstrom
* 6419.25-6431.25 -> -0.5 Angstrom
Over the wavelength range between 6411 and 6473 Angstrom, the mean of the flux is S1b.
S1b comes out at 99.7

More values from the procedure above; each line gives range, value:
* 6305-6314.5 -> 100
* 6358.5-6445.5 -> 103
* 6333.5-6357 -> 100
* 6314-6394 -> 102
